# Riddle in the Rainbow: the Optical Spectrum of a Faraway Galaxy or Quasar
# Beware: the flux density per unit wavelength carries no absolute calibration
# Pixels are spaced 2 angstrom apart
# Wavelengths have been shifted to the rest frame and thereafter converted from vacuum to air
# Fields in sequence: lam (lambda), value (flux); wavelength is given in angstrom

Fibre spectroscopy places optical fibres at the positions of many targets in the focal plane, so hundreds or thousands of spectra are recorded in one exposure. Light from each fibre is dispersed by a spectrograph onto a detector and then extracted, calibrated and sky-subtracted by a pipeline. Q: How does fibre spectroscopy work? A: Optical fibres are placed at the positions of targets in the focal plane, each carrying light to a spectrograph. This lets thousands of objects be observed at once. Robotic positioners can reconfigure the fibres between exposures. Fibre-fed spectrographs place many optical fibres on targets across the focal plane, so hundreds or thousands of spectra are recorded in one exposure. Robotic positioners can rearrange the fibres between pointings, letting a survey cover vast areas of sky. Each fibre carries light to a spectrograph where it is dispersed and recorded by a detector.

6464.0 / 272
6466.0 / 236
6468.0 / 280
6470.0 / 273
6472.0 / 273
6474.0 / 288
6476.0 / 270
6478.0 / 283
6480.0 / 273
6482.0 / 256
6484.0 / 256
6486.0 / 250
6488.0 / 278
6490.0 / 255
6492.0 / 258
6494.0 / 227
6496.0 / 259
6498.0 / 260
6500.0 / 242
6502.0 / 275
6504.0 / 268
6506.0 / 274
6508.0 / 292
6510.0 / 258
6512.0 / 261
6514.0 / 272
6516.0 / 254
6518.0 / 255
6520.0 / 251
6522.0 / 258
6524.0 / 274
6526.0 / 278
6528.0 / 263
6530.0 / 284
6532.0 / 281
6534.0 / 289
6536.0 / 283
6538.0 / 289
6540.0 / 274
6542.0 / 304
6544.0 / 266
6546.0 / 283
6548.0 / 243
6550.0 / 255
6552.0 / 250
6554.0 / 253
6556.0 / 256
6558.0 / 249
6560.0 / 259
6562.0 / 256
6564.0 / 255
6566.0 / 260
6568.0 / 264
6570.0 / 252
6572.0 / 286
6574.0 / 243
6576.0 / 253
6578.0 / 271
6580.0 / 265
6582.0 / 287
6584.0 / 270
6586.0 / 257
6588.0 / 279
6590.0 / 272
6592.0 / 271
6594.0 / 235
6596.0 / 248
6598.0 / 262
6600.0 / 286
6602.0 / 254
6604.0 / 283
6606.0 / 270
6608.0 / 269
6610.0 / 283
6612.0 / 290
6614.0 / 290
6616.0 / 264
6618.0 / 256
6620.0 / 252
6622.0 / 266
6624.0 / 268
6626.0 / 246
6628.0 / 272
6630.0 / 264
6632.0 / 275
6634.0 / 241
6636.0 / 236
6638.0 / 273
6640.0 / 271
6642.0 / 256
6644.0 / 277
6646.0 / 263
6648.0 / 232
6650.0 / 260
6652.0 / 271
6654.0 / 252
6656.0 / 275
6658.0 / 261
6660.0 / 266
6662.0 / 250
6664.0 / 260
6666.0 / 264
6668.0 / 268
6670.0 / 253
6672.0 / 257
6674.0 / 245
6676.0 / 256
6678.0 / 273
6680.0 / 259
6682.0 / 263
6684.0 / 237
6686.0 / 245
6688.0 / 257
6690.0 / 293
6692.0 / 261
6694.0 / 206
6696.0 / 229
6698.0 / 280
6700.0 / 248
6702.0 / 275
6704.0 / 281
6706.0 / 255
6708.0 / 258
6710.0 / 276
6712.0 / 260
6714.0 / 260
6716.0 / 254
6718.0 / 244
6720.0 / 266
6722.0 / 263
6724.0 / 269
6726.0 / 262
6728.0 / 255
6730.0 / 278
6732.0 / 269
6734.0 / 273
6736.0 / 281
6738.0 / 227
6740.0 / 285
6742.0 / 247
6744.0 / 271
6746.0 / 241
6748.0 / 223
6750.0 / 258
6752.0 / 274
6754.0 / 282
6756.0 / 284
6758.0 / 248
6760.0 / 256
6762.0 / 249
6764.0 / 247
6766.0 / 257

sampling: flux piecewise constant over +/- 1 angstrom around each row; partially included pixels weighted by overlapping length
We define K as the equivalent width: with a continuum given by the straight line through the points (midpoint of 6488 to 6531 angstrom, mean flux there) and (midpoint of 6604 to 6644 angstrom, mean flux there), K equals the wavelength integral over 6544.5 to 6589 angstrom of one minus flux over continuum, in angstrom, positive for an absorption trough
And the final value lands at 0.6 angstrom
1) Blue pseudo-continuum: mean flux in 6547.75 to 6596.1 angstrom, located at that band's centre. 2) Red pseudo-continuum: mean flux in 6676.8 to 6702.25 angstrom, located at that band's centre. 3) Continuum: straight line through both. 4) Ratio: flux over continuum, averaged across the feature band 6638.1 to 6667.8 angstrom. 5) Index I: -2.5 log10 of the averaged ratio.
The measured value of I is -0.02 mag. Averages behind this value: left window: 260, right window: 255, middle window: 262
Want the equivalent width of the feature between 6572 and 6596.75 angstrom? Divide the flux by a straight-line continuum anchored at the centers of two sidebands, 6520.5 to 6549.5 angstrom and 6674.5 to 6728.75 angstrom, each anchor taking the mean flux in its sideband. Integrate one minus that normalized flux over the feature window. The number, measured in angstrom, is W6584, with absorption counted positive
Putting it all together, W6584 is 0.6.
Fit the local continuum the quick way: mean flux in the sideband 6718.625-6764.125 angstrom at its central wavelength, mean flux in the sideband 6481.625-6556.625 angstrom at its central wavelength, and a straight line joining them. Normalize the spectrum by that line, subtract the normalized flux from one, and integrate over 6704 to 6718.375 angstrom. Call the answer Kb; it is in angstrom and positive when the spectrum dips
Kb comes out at 0.1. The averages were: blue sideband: 265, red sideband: 261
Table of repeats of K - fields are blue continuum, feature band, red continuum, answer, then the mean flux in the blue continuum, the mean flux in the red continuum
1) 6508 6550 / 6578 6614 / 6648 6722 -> -0.6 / 271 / 259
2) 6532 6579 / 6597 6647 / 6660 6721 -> -1.0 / 265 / 258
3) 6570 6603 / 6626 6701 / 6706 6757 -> 1.5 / 265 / 262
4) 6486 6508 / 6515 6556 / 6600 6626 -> -0.8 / 261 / 270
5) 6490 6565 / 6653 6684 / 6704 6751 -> 0.3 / 265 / 260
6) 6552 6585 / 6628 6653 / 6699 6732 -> 0.1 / 261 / 263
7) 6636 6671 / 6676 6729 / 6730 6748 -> 0.4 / 261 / 260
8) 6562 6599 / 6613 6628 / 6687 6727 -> -0.1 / 263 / 260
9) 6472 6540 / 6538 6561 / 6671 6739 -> 0.1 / 267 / 259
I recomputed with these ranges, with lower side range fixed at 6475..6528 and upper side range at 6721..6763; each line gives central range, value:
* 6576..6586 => -0.03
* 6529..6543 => -0.09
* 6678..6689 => 0.03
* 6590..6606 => -0.01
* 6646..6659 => 0.01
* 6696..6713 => -0.01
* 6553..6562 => 0.03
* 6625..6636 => 0.02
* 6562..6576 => 0.01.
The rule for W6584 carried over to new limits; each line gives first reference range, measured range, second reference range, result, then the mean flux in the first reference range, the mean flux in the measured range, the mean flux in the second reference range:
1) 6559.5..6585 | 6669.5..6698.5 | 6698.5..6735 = 1.1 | 263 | 254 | 264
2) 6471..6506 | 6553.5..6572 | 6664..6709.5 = 0.2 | 263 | 258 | 258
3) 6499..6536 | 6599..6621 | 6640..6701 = -0.9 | 269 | 272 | 257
